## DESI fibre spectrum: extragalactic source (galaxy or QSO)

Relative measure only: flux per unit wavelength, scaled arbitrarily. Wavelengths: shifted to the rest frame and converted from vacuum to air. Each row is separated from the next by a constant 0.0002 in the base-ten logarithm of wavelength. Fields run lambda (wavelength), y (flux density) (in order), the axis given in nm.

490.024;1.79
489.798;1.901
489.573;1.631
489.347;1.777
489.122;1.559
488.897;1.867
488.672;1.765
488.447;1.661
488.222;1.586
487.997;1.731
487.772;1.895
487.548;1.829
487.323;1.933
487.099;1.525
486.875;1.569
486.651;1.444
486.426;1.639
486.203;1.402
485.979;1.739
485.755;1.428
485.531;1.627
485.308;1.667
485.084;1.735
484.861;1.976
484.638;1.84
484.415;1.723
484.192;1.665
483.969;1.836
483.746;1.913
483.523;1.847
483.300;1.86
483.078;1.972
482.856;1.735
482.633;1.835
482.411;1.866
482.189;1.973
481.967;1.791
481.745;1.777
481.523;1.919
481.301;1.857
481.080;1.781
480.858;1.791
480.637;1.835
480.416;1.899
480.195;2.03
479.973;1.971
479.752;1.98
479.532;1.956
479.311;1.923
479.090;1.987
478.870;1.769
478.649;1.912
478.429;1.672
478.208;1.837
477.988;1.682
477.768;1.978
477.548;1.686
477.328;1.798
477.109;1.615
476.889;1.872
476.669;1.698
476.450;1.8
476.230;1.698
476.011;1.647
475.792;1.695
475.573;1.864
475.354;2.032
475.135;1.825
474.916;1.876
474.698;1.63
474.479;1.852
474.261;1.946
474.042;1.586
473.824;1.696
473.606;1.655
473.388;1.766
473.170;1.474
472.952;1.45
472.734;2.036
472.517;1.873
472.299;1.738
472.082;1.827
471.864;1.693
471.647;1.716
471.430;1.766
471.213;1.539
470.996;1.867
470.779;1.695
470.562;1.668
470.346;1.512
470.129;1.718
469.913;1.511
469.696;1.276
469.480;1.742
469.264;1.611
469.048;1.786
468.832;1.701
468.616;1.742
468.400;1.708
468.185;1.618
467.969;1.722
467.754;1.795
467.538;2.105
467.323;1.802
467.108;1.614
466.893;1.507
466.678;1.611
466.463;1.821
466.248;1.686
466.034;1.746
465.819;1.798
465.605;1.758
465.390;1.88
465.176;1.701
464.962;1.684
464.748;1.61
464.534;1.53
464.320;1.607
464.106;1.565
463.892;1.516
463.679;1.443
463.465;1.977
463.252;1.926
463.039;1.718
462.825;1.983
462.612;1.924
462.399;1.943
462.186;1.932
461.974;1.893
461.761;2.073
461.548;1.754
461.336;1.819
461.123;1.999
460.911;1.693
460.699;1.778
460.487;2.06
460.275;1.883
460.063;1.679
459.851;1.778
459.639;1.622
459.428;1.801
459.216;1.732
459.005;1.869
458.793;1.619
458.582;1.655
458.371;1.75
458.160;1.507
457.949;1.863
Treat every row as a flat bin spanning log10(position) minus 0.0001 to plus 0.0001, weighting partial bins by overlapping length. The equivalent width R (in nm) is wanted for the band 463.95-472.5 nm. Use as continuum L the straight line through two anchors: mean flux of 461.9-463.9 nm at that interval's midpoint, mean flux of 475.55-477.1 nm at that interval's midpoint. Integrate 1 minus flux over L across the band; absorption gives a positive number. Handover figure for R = 0.51 nm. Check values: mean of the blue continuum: 1.84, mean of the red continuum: 1.74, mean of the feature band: 1.69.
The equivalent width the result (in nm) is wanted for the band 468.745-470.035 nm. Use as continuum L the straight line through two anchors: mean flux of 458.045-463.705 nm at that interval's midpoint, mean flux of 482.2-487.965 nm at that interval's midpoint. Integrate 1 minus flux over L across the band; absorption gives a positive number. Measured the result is 0.13 nm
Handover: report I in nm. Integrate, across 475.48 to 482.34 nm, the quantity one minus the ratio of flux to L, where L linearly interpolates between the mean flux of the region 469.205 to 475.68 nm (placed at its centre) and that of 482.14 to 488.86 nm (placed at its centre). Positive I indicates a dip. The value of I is -0.40 nm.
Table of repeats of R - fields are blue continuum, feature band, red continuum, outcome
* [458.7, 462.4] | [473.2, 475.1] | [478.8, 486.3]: 0.08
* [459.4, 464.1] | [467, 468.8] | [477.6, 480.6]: 0.08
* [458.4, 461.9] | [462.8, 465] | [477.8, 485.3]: 0.16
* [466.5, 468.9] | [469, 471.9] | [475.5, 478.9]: 0.15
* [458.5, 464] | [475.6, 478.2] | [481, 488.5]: 0.03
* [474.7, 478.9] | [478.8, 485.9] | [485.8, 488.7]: -0.48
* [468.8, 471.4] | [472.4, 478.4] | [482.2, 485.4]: -0.18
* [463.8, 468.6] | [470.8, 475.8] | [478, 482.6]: 0.08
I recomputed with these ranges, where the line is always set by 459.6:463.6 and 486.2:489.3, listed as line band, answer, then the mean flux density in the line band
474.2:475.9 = -0.062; 1.84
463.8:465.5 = 0.190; 1.64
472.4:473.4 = 0.040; 1.71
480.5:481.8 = -0.075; 1.83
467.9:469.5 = 0.102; 1.7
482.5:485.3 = -0.182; 1.82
